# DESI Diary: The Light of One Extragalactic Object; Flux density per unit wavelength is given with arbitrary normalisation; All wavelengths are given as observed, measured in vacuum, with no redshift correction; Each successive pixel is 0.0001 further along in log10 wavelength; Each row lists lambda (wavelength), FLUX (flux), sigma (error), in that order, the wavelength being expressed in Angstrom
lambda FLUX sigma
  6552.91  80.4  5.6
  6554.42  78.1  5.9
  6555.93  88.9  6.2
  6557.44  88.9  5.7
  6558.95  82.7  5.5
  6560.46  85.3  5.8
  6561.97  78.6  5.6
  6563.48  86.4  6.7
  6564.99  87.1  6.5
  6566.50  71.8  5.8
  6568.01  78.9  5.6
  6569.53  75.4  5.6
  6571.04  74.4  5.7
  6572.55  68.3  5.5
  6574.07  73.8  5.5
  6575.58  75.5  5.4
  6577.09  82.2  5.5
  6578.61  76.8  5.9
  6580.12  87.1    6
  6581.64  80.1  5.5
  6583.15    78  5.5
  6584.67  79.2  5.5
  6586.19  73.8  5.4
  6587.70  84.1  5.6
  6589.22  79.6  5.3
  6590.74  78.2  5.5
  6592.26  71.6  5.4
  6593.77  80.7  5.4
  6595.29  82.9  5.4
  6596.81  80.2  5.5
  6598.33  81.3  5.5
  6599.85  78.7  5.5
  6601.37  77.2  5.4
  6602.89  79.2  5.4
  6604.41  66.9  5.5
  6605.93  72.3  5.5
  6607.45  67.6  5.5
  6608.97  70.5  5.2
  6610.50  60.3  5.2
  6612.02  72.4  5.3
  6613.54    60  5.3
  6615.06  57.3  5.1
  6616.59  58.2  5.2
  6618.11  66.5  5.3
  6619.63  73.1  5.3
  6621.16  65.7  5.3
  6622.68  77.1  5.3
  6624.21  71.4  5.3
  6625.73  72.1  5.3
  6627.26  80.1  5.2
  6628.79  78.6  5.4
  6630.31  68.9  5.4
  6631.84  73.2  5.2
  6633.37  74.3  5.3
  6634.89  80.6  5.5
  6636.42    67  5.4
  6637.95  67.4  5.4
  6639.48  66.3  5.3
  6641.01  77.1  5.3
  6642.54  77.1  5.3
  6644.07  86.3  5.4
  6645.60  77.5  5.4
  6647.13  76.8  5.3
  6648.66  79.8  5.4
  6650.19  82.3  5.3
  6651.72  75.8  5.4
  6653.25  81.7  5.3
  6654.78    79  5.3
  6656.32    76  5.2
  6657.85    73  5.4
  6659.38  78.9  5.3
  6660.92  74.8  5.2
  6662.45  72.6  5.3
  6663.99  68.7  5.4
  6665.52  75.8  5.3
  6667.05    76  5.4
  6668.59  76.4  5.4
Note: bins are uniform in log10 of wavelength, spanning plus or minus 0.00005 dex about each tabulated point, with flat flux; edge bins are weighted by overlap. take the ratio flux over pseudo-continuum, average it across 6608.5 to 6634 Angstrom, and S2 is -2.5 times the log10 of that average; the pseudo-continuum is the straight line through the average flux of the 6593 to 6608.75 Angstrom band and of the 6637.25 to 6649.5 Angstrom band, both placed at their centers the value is 0.10 mag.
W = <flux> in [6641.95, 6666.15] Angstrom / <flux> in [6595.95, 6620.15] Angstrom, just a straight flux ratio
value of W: 1.10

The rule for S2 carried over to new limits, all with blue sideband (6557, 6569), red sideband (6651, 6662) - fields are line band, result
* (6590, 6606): 0.04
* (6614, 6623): 0.20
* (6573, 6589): 0.03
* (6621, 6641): 0.08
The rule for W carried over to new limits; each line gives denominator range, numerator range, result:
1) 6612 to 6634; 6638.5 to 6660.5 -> 1.11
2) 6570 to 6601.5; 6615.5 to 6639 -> 0.91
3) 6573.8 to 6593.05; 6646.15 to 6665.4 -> 0.97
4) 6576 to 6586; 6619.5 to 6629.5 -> 0.92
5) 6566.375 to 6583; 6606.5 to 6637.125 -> 0.91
